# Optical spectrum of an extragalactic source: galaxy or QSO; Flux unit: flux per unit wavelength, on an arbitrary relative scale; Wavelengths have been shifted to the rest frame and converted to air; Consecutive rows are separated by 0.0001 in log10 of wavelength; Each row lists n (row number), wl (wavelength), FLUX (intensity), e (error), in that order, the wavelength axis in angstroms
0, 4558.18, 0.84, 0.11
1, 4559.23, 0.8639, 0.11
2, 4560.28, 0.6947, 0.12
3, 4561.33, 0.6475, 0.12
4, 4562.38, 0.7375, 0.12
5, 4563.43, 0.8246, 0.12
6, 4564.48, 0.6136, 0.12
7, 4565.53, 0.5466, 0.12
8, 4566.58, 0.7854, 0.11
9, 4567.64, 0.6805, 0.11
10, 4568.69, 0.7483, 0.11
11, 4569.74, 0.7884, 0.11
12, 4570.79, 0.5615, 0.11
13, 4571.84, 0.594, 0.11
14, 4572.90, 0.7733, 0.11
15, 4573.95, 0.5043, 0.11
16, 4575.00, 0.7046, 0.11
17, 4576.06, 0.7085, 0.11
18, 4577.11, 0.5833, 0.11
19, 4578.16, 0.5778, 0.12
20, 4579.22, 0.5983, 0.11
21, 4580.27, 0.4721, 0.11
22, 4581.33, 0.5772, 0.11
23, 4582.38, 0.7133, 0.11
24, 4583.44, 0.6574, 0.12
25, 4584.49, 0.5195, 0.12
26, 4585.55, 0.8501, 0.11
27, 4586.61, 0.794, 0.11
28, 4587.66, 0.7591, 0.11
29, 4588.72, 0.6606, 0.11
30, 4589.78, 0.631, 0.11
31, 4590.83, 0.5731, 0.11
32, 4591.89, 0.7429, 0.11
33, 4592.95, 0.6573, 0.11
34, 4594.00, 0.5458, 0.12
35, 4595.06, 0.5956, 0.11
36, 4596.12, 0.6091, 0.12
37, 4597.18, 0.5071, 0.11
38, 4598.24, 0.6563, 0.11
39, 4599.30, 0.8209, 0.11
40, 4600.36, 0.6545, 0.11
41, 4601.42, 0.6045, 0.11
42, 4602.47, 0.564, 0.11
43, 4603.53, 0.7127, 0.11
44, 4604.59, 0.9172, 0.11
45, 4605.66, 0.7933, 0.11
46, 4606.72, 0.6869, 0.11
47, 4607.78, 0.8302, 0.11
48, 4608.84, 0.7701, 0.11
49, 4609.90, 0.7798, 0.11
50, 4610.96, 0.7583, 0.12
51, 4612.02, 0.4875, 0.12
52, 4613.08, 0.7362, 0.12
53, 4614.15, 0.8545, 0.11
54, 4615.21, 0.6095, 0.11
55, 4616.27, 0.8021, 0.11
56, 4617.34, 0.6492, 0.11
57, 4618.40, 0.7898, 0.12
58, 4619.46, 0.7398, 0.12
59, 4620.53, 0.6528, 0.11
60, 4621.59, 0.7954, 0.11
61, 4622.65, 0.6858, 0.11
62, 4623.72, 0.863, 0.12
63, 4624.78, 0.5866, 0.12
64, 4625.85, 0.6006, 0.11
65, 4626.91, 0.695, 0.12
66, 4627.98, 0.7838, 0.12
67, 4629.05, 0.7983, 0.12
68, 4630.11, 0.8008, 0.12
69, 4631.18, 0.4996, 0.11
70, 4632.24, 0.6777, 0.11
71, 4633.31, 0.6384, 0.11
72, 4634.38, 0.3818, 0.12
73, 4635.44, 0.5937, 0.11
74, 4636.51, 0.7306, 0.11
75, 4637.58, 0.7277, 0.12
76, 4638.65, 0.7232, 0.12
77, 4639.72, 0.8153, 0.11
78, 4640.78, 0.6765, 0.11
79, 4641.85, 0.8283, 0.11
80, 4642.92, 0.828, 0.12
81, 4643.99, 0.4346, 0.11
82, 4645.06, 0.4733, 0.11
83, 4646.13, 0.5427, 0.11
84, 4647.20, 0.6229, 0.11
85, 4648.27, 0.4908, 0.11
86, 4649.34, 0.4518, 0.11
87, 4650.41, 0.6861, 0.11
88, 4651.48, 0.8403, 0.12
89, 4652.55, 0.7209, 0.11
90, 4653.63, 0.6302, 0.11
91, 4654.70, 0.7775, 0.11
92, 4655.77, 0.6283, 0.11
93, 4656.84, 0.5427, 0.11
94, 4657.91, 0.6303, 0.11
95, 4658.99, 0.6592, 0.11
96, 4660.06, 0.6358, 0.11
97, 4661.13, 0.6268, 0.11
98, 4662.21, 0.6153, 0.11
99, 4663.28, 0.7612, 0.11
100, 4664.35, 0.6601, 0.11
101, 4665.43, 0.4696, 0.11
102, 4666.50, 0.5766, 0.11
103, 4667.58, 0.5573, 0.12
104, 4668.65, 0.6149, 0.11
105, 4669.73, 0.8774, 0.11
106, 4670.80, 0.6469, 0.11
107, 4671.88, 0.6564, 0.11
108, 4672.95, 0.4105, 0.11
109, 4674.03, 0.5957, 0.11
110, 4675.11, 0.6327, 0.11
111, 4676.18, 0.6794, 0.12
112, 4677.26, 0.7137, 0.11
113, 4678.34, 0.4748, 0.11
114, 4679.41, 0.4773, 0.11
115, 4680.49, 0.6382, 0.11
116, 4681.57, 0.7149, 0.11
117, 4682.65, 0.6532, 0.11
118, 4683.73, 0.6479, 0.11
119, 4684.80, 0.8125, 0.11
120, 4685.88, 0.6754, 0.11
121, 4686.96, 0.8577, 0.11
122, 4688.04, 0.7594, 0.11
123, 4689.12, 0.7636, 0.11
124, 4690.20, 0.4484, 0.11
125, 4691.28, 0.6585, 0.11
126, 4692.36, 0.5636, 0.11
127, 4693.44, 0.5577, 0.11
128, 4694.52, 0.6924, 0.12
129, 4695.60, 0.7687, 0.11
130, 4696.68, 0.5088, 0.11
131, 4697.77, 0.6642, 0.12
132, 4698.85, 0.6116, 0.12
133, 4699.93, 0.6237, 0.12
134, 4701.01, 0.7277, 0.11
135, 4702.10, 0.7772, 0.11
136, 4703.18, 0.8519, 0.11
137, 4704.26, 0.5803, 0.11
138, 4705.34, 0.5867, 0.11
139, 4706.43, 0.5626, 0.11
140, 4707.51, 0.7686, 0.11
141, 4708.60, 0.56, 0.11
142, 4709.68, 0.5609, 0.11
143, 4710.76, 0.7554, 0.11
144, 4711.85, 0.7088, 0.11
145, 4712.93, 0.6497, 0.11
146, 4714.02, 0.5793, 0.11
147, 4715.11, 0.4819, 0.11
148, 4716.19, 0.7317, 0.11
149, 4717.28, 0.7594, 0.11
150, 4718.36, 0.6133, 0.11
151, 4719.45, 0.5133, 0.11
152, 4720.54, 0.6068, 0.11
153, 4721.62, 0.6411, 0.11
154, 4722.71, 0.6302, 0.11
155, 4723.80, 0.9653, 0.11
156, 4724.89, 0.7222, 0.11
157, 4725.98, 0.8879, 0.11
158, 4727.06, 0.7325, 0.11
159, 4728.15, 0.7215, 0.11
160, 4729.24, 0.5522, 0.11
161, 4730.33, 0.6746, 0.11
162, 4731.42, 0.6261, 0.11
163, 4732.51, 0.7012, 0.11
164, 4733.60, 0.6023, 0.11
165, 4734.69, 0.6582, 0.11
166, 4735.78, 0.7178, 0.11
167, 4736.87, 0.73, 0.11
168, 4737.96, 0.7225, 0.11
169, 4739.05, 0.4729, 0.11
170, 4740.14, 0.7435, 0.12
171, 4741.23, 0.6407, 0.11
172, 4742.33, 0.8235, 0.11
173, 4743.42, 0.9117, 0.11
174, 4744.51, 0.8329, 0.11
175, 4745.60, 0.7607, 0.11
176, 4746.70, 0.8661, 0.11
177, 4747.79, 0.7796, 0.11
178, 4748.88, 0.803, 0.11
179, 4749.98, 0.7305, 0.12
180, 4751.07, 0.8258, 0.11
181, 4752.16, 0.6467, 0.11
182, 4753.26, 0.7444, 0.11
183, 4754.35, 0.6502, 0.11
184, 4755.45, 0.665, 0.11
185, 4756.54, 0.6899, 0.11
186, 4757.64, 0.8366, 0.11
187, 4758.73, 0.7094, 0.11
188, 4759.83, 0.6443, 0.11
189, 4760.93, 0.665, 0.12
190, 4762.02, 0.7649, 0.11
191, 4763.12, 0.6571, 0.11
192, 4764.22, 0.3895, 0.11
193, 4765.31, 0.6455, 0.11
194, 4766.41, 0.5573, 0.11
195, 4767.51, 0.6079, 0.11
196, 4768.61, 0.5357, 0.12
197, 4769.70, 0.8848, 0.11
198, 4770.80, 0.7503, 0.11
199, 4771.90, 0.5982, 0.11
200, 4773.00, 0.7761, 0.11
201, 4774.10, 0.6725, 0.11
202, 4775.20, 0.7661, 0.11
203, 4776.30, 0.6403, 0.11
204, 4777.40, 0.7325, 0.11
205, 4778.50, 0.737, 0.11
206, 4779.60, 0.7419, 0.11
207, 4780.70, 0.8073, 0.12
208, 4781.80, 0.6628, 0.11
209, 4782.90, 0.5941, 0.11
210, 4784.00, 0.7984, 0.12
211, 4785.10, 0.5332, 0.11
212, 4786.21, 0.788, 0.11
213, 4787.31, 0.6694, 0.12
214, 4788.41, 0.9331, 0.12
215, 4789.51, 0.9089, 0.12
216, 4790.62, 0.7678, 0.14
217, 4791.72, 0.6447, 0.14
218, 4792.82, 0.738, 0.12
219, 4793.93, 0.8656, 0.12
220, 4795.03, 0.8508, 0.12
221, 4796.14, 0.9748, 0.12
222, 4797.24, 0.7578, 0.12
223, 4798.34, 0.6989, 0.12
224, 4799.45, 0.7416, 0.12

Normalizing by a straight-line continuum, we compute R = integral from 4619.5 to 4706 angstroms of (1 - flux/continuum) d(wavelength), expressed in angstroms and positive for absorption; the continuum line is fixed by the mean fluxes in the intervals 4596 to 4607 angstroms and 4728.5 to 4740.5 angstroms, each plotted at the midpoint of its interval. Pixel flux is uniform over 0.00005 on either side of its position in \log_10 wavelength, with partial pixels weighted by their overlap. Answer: 2.22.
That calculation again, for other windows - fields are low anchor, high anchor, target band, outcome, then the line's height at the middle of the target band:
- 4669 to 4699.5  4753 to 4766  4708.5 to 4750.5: -2.37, 0.661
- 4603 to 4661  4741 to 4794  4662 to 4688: 1.94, 0.697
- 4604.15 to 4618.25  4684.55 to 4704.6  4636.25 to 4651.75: 1.40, 0.718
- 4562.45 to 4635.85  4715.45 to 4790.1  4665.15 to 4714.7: 3.53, 0.695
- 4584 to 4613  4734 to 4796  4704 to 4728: 1.52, 0.71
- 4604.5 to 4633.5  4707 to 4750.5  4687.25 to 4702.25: 1.14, 0.706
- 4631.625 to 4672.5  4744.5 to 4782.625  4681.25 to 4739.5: 0.55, 0.675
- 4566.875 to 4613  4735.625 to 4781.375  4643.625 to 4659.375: 1.71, 0.685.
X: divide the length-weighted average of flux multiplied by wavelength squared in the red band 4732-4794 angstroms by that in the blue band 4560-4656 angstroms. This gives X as 1.1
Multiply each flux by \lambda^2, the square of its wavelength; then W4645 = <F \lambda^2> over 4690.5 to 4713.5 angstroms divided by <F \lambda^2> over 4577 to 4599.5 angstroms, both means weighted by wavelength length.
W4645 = 1.1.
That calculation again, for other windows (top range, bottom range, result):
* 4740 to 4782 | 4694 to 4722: 1.13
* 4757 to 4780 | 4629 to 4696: 1.10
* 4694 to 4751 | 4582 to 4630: 1.04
